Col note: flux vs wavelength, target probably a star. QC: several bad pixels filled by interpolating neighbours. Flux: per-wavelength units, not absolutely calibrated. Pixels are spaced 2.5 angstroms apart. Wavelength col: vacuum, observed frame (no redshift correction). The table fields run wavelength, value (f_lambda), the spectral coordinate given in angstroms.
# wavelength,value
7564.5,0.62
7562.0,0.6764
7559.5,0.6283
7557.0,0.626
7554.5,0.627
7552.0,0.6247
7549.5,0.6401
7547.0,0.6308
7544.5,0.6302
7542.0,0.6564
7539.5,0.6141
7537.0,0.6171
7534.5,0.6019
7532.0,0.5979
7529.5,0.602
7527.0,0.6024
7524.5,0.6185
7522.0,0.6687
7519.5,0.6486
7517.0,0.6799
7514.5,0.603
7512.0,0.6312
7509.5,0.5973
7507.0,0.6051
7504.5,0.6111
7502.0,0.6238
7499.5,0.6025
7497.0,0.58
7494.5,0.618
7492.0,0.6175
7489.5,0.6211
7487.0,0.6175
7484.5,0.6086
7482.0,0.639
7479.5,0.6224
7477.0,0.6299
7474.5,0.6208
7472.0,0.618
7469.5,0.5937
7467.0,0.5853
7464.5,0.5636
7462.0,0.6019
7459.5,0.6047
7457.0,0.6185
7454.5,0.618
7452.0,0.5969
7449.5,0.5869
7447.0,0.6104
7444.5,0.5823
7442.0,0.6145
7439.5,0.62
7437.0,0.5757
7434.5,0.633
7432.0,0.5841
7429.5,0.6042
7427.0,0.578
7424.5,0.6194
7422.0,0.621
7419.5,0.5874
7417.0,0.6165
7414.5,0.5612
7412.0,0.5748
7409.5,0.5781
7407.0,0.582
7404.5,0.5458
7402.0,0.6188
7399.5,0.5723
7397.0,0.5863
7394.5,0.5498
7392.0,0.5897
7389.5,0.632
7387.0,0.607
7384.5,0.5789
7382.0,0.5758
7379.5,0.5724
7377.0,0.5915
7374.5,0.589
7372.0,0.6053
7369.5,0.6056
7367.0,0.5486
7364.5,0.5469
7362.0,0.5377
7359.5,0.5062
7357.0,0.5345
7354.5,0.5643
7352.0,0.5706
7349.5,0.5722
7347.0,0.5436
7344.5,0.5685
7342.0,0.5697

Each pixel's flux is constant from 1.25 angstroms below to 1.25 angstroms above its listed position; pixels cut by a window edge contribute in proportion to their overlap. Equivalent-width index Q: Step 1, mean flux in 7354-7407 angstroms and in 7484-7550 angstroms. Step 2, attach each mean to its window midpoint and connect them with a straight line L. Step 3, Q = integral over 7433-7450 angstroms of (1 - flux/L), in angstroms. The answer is -0.3 angstroms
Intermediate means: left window 0.575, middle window 0.604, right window 0.62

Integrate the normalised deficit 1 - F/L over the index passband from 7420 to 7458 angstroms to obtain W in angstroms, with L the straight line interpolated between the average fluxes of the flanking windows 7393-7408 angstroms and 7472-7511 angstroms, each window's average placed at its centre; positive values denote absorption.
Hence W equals -0.7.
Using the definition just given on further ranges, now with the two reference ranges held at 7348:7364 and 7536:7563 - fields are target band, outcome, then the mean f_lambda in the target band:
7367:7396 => -1.6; 0.589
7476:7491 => -0.5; 0.623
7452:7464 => -0.3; 0.606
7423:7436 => -0.5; 0.604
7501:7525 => -0.5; 0.629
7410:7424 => -0.4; 0.593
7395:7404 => -0.3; 0.585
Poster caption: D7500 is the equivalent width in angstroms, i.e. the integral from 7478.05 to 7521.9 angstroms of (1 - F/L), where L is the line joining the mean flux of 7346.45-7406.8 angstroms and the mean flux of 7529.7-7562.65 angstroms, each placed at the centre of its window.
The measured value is -0.6 angstroms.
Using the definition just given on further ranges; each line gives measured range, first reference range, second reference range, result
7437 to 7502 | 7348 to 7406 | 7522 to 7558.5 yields -0.65 angstroms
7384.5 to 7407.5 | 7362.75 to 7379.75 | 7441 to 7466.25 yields -0.06 angstroms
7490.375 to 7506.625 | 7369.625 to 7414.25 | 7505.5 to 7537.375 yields 0.15 angstroms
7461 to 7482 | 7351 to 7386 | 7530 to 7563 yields -0.16 angstroms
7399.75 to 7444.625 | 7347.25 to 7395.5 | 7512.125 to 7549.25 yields -0.34 angstroms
